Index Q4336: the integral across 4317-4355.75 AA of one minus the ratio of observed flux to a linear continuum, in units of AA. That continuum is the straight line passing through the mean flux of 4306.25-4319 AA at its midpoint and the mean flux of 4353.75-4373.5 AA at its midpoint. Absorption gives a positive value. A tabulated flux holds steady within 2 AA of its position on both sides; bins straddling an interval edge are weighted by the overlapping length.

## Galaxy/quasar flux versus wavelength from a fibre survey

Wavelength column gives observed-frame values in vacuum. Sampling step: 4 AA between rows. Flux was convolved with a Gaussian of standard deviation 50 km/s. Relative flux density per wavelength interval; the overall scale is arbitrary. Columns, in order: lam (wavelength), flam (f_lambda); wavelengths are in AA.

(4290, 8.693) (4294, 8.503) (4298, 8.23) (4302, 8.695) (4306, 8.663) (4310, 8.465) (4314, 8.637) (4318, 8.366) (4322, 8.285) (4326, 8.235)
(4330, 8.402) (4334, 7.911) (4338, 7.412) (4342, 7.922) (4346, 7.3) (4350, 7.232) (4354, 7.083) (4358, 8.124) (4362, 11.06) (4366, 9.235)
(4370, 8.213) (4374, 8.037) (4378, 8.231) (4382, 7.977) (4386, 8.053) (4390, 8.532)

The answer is 3.8 AA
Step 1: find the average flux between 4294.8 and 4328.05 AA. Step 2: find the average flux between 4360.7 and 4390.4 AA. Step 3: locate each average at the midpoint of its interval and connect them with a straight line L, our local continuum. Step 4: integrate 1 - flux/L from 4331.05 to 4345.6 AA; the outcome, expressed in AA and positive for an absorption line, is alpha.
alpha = 1.3 AA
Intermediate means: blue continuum 8.45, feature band 7.74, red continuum 8.62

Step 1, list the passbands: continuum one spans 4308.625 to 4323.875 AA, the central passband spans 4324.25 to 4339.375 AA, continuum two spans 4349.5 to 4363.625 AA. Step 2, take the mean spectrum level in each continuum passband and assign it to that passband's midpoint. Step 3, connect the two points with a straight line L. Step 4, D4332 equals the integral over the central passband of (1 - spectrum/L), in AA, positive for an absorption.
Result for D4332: 0.76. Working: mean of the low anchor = 8.44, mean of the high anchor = 8.42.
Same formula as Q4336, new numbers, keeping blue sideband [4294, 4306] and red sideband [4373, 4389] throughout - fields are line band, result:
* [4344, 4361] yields 1.2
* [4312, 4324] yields 0.0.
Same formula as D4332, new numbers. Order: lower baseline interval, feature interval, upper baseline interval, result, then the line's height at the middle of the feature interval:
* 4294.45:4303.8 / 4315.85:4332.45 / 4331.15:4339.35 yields -0.71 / 7.98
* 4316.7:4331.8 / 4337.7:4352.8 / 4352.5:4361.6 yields 1.49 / 8.27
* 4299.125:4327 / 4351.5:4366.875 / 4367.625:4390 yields -1.01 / 8.25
